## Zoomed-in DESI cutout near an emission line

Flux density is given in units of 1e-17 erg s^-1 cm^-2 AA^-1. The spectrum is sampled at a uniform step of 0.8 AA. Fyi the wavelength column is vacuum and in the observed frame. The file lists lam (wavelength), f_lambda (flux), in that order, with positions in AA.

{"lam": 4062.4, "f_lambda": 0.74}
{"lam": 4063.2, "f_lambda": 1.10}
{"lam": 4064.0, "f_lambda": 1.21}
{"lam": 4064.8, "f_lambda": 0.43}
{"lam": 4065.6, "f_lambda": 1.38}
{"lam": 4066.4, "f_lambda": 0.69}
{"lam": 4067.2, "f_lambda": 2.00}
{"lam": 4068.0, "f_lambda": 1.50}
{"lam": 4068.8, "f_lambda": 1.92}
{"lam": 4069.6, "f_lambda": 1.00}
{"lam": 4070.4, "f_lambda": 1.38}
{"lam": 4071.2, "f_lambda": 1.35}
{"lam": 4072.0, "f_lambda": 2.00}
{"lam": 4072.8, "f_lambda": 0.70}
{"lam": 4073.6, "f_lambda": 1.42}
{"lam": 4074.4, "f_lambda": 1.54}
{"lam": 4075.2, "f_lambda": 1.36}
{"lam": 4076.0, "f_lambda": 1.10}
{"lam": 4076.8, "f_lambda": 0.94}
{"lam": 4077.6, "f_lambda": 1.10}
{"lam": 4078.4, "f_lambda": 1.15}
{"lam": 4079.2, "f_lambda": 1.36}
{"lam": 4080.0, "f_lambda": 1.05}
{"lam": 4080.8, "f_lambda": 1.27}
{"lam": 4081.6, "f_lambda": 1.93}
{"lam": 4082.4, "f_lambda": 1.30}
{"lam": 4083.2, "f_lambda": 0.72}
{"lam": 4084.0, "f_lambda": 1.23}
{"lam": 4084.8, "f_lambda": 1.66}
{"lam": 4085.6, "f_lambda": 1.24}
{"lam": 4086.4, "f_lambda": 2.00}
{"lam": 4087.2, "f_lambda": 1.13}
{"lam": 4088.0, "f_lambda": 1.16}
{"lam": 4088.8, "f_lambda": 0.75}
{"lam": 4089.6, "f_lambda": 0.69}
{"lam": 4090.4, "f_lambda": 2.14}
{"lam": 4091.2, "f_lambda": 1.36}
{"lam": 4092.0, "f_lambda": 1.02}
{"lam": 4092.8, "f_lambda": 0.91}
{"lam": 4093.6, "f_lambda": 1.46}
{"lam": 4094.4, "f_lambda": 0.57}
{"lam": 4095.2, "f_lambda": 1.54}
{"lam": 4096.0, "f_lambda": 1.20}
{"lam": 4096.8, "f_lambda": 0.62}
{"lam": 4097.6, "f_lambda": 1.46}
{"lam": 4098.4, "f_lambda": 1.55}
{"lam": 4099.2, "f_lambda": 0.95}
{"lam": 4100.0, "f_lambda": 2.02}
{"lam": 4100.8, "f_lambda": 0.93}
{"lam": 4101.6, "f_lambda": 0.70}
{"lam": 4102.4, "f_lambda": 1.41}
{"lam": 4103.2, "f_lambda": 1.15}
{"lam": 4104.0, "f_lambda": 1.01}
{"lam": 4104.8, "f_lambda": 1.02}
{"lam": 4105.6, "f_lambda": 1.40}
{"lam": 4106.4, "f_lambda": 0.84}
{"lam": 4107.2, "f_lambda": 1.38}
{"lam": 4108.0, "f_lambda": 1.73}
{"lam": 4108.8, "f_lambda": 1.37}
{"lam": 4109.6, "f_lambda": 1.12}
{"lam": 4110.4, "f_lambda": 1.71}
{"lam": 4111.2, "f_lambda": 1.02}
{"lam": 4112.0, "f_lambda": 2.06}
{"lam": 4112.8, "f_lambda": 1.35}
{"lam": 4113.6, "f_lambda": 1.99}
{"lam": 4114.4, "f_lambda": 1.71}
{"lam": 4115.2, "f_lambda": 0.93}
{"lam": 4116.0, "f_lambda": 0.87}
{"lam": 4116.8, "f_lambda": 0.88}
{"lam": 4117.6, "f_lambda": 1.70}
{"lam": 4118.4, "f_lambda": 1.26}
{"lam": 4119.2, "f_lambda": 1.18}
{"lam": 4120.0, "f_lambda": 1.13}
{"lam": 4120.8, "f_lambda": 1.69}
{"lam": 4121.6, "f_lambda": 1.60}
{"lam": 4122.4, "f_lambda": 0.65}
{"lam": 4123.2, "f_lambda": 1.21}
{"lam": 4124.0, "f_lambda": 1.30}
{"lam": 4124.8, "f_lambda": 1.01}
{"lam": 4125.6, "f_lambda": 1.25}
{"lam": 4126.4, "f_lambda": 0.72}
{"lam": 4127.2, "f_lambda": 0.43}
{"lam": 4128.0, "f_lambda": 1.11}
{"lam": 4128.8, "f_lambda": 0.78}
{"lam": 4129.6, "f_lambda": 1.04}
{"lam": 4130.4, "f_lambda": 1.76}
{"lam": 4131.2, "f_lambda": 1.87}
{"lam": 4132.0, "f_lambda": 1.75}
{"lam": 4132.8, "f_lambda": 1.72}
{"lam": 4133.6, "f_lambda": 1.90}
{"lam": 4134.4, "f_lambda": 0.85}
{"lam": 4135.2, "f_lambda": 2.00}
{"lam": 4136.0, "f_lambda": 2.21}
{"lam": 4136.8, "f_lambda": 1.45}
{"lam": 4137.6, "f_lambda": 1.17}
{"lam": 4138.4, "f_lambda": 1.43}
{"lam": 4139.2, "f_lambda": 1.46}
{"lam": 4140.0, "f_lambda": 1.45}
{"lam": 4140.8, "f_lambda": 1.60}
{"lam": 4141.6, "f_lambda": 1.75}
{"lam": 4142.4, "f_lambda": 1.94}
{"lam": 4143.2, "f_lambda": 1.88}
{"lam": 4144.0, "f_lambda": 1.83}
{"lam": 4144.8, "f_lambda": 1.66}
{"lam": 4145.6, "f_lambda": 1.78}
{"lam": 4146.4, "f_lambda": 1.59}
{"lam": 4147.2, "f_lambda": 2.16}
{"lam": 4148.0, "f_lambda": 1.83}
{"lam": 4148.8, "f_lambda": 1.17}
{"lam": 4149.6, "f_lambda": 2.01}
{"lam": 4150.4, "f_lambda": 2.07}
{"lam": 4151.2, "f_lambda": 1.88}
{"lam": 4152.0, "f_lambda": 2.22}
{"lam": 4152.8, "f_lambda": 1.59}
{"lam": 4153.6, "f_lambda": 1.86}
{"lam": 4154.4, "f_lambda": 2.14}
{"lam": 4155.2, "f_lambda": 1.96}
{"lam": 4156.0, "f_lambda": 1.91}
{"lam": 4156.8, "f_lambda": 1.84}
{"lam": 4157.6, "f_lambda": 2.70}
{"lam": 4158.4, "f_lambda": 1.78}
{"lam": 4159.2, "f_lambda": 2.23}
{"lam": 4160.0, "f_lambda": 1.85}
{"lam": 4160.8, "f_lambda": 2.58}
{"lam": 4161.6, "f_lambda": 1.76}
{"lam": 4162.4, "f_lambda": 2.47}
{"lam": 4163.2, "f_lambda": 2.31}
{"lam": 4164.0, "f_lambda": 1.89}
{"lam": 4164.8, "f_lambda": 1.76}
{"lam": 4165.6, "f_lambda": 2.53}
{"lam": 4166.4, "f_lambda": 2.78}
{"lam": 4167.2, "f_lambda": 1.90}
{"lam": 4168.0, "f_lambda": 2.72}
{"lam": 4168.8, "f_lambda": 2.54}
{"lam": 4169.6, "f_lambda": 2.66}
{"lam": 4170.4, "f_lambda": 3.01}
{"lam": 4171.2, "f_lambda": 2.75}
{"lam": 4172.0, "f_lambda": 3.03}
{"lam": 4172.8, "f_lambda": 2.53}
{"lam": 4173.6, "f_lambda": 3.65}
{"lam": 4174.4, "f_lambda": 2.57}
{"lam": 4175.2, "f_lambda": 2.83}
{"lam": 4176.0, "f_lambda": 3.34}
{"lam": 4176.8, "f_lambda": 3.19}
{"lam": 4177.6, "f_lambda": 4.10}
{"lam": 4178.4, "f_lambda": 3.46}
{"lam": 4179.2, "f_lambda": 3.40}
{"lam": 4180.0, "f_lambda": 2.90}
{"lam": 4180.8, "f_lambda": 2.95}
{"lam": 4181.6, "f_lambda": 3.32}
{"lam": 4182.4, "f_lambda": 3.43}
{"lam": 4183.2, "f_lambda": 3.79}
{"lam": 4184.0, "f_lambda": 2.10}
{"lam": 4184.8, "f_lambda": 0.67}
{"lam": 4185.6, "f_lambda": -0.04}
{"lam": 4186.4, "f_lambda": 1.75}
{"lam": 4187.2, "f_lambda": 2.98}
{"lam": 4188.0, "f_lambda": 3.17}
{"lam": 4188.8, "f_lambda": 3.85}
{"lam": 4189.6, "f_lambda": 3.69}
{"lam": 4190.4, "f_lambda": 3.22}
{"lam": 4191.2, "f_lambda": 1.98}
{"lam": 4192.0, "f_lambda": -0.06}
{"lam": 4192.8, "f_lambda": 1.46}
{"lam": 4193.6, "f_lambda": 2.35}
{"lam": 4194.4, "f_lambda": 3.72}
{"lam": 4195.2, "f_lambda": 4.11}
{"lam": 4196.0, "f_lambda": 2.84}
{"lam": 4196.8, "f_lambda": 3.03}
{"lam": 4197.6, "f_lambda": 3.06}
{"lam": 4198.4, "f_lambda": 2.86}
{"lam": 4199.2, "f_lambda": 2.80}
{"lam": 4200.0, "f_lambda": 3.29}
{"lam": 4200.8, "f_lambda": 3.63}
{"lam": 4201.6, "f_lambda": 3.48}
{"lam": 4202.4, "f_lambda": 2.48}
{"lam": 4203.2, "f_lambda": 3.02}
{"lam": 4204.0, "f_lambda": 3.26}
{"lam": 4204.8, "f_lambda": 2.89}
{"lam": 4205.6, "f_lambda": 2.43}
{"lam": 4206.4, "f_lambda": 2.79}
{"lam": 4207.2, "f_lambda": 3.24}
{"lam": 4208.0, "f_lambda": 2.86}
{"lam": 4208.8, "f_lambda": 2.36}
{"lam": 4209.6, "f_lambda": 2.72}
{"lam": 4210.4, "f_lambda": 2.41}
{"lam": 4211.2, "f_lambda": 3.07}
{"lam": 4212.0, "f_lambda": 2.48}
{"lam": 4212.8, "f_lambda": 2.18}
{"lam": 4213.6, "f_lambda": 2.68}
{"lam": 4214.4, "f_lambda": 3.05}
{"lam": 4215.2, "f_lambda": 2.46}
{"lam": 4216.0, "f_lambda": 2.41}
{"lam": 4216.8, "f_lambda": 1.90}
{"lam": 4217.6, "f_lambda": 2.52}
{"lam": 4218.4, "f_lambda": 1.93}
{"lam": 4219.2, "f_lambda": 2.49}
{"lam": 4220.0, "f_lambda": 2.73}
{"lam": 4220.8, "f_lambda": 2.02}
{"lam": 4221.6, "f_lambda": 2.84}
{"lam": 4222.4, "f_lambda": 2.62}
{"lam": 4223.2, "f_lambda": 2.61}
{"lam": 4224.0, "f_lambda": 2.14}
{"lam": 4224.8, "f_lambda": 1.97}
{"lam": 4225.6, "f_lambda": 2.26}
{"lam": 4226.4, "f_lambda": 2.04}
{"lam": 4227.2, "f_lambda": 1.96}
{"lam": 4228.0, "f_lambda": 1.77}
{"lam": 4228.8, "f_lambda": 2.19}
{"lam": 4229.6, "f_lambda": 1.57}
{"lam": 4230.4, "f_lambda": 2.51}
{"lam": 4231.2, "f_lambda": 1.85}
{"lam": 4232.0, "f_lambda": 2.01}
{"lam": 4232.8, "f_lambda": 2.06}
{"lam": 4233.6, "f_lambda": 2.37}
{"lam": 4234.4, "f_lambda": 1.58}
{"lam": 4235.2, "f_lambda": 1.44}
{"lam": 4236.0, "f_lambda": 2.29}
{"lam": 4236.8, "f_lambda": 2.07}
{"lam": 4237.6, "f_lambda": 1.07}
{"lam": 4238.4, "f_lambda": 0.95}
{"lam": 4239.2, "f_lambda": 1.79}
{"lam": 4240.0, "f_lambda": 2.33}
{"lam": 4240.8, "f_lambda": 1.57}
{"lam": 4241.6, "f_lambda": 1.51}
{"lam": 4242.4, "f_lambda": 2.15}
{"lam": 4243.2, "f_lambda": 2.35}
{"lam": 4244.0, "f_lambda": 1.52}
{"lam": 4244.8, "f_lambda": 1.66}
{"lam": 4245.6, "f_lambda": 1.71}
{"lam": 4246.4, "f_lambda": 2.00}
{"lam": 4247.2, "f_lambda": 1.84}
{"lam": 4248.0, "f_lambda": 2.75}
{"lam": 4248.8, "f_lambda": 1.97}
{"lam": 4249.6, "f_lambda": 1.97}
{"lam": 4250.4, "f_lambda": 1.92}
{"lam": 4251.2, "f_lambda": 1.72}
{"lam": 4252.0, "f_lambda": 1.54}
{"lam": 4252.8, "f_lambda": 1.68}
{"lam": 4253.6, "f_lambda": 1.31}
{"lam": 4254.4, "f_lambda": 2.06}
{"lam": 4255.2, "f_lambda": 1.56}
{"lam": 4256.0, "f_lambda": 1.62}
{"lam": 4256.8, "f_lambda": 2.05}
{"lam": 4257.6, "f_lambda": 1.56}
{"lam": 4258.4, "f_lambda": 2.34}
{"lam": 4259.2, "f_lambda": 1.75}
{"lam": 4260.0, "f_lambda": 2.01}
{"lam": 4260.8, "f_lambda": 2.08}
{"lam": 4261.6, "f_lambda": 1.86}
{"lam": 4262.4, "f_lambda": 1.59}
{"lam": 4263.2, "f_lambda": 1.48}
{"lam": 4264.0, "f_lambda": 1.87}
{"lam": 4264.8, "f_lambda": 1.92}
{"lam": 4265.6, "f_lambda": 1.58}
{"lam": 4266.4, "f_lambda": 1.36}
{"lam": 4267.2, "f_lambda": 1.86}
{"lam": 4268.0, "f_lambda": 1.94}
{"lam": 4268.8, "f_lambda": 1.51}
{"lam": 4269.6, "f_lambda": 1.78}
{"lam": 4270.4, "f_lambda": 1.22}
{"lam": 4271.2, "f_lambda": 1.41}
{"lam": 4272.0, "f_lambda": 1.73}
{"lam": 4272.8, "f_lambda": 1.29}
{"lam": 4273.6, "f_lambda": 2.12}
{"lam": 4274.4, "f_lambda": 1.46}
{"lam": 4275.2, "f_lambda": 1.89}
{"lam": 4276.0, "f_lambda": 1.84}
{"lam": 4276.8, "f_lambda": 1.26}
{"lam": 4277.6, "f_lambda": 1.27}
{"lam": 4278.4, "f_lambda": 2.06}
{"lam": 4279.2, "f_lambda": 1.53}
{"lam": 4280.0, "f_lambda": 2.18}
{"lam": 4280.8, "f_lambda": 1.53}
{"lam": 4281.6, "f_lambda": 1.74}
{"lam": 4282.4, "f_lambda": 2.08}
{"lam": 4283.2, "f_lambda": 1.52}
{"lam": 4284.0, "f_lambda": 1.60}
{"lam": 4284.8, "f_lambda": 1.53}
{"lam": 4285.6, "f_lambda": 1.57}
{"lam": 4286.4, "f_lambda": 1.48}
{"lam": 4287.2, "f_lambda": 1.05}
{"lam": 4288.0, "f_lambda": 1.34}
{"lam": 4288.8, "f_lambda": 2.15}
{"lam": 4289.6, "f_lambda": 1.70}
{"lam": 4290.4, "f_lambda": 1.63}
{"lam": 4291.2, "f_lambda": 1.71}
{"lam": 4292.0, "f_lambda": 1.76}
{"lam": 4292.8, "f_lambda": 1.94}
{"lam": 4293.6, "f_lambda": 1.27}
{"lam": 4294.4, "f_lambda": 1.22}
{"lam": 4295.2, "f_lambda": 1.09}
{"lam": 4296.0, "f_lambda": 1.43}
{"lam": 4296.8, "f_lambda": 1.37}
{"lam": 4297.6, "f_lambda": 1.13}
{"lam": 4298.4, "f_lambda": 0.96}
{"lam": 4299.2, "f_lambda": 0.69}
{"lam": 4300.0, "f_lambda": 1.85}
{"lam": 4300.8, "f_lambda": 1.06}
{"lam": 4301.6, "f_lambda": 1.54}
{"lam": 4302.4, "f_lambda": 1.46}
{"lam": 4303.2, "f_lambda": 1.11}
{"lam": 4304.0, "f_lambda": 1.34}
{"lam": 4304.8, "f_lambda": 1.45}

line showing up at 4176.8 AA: C IV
